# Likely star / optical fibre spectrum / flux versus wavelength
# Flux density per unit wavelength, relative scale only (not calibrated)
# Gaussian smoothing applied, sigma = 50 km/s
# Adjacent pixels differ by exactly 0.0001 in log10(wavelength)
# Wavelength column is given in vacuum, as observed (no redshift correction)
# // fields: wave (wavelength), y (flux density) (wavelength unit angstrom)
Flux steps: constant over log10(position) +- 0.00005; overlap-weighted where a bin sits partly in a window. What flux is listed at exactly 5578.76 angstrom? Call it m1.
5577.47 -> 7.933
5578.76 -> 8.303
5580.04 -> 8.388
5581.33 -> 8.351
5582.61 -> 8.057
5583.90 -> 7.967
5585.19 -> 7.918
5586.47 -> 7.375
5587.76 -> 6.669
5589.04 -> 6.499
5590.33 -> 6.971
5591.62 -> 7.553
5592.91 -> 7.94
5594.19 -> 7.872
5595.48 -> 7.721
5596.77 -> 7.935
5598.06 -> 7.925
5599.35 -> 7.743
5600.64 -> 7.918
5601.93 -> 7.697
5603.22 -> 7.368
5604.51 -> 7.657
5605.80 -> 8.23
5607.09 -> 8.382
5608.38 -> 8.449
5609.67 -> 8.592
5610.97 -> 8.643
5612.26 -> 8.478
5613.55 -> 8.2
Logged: 8.303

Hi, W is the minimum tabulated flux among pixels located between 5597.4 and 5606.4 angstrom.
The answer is 7.368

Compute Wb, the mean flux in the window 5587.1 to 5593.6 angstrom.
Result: 7.14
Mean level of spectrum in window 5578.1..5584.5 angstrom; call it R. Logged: 8.21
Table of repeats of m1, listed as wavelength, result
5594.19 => 7.872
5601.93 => 7.697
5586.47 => 7.375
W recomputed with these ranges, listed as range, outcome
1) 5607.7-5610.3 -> 8.449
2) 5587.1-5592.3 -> 6.499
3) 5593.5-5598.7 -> 7.721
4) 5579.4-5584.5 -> 7.967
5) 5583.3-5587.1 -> 7.375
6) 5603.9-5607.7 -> 7.657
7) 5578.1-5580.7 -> 8.303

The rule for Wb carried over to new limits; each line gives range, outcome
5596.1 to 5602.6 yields 7.84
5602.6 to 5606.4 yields 7.75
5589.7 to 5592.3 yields 7.26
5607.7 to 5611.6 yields 8.55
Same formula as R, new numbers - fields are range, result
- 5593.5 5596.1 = 7.82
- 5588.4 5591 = 6.74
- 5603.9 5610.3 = 8.27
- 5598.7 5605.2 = 7.68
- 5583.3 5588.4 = 7.48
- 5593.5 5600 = 7.84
